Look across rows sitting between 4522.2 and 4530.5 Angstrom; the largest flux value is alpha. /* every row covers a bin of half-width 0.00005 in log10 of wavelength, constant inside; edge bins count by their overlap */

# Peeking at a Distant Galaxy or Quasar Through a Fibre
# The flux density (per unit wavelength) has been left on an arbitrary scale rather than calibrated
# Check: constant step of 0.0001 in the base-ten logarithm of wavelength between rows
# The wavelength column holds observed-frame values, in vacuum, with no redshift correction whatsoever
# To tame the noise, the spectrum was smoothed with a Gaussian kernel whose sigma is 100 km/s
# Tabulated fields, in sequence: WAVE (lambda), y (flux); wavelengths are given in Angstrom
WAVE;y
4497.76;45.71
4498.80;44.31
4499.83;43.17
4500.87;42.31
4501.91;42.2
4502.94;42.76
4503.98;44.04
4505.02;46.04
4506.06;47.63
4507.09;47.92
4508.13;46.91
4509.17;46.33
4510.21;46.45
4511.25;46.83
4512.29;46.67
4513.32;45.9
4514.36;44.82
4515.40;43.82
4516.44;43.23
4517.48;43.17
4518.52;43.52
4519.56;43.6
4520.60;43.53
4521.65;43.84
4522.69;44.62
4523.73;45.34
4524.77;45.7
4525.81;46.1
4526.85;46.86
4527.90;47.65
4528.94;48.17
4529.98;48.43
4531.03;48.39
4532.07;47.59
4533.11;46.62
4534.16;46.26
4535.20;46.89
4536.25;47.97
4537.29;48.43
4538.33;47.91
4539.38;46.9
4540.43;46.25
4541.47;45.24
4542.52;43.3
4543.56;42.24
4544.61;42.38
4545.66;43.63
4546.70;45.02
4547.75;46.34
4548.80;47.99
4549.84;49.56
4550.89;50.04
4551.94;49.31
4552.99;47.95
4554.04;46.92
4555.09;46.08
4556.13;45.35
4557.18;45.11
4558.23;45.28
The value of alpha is 48.43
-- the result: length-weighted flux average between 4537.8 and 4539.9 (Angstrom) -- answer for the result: 47.4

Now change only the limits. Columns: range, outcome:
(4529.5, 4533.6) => 47.8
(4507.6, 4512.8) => 46.6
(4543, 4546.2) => 42.9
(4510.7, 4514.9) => 46.1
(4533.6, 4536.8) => 47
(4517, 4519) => 43.4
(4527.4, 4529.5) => 48.1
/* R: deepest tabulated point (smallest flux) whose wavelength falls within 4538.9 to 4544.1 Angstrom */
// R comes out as 42.24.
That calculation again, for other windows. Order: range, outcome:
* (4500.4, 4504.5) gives 42.2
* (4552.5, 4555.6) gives 46.08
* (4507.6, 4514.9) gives 44.82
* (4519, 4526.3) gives 43.53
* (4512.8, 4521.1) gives 43.17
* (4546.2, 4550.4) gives 45.02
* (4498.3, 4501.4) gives 42.31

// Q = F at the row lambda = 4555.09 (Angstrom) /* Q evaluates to 46.08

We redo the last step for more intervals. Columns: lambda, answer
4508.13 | 46.91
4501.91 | 42.2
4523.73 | 45.34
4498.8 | 44.31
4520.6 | 43.53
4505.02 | 46.04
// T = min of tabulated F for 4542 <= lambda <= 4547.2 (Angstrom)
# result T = 42.24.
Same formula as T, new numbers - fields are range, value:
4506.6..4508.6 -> 46.91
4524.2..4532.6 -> 45.7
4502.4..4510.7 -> 42.76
